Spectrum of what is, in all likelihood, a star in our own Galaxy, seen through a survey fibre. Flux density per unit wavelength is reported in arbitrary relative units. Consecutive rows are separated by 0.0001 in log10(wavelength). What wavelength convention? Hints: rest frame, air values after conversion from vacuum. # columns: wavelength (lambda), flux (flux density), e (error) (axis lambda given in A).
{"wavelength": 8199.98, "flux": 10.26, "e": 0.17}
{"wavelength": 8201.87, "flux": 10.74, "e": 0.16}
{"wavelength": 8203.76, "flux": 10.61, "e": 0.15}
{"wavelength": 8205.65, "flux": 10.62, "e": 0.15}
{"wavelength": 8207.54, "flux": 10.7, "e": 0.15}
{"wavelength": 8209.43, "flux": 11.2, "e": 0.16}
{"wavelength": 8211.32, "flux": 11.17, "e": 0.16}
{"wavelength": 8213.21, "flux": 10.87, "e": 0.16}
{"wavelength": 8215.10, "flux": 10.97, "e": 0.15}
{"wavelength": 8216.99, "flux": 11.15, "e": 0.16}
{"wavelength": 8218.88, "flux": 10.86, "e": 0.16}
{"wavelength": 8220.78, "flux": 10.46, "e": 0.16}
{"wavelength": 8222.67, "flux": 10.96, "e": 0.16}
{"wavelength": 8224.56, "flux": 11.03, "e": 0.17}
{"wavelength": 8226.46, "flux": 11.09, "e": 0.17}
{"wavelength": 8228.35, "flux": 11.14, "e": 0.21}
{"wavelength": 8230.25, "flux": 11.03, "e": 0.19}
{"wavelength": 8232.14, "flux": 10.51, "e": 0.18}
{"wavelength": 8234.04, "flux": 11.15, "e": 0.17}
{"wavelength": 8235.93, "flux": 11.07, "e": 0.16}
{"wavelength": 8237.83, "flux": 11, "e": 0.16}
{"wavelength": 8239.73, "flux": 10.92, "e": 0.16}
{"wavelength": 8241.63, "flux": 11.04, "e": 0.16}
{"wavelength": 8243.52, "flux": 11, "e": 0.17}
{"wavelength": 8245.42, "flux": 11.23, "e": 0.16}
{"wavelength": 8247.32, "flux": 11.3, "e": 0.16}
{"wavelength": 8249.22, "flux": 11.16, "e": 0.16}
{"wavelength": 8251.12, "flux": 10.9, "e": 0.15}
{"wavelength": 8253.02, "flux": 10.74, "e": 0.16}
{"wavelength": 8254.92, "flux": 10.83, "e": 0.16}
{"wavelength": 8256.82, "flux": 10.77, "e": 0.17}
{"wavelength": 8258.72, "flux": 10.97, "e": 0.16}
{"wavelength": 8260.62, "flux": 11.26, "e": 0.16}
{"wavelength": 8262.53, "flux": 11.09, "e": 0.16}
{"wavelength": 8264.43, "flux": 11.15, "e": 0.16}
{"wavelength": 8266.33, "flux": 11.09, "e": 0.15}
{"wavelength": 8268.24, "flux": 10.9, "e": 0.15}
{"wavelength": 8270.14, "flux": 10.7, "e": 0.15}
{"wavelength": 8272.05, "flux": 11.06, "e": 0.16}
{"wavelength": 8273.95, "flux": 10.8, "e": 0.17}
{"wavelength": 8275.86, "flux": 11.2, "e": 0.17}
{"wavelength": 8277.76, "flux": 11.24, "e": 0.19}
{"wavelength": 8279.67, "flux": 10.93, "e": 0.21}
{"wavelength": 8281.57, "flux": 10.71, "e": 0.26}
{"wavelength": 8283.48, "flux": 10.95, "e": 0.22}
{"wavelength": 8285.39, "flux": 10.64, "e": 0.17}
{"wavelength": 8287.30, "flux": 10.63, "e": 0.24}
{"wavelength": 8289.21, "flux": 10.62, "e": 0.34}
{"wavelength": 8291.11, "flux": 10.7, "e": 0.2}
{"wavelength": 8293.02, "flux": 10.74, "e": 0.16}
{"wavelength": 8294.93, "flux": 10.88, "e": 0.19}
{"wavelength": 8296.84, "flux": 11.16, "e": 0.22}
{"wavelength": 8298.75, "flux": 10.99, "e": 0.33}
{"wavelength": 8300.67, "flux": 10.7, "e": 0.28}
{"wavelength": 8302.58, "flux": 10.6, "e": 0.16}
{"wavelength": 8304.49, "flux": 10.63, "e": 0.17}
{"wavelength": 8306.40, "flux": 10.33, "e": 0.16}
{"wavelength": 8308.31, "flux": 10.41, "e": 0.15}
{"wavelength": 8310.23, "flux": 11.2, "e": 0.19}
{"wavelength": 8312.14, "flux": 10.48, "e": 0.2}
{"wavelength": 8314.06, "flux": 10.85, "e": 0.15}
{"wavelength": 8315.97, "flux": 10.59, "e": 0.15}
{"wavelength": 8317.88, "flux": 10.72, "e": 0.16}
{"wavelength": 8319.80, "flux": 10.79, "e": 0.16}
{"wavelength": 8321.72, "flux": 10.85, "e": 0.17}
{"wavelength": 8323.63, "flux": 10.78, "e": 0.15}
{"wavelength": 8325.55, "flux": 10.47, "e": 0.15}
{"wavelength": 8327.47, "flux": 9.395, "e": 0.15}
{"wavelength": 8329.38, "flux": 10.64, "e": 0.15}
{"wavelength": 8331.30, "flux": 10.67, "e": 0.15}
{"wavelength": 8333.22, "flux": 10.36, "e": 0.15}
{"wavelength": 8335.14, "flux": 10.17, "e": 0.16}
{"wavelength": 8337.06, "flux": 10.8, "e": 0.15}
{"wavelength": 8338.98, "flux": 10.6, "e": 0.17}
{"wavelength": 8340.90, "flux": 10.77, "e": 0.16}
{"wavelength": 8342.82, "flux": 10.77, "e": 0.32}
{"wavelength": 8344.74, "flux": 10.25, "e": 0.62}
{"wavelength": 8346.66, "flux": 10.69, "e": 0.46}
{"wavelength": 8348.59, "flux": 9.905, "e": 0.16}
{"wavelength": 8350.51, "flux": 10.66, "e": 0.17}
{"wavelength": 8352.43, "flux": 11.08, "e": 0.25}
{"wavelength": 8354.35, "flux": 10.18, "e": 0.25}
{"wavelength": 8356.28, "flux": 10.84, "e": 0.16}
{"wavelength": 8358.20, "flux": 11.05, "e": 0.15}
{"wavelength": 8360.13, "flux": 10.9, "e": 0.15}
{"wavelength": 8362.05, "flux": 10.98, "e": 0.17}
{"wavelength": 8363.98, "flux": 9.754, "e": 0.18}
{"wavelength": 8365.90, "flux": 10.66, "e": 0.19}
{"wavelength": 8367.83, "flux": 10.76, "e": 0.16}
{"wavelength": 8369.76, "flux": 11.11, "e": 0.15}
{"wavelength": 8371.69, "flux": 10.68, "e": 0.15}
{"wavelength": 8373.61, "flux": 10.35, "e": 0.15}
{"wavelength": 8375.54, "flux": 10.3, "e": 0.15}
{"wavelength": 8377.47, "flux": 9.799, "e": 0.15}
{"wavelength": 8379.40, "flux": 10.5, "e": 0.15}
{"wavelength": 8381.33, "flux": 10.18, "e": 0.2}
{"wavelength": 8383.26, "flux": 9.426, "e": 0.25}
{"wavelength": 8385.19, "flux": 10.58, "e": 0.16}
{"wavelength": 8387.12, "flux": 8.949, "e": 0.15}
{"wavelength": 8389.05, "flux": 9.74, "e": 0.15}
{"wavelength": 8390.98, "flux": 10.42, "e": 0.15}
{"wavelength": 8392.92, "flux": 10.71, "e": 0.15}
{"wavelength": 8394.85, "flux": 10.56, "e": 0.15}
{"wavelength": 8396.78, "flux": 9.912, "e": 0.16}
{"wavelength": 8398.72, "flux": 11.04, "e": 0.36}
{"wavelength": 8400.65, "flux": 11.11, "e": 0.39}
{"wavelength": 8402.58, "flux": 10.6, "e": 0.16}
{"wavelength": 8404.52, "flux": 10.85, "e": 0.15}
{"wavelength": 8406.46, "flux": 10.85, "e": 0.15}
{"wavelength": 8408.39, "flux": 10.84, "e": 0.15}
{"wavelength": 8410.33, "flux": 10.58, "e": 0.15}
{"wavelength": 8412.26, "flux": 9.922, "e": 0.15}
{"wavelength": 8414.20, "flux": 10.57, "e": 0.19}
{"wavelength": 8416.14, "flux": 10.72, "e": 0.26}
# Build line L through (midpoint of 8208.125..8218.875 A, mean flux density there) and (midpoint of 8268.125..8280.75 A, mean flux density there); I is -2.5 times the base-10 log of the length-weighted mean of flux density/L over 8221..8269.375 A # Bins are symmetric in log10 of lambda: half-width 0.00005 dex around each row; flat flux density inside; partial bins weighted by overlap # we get 0.00 mag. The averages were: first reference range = 11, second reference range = 11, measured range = 11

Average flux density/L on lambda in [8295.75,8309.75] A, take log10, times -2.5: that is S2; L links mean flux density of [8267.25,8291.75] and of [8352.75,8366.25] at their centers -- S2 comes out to 0.01 mag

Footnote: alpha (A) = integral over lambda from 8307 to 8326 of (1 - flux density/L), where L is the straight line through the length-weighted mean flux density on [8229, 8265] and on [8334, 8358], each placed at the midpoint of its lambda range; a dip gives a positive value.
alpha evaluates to 0.0 A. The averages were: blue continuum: 11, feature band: 10.7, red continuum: 10.6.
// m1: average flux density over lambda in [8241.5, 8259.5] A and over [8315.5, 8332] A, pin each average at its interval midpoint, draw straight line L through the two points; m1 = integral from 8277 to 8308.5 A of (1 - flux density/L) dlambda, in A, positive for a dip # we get -0.1 A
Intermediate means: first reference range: 11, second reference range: 10.5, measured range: 10.8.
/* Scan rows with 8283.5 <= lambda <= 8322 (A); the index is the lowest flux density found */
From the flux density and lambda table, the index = 10.33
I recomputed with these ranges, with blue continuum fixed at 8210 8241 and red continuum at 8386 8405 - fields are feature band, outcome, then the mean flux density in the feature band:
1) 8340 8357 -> -0.003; 10.6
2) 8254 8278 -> -0.017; 11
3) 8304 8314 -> 0.005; 10.6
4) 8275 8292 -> -0.009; 10.9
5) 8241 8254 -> -0.017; 11.1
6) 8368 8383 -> 0.006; 10.4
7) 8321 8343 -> 0.009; 10.5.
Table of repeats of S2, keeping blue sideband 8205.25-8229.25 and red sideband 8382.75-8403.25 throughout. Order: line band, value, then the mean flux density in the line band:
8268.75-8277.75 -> -0.02 mag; 11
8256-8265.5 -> -0.03 mag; 11.1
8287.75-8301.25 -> -0.02 mag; 10.8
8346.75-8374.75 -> -0.02 mag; 10.6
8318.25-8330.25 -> 0.01 mag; 10.5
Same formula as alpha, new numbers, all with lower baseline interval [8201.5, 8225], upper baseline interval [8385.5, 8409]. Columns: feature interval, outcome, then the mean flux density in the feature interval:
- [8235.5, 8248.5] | -0.3 A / 11.1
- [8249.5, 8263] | -0.2 A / 10.9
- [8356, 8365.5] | -0.1 A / 10.7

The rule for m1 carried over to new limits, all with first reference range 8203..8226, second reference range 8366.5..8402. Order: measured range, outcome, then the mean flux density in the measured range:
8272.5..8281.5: -0.3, 11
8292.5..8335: -0.3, 10.6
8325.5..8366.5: -0.2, 10.5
